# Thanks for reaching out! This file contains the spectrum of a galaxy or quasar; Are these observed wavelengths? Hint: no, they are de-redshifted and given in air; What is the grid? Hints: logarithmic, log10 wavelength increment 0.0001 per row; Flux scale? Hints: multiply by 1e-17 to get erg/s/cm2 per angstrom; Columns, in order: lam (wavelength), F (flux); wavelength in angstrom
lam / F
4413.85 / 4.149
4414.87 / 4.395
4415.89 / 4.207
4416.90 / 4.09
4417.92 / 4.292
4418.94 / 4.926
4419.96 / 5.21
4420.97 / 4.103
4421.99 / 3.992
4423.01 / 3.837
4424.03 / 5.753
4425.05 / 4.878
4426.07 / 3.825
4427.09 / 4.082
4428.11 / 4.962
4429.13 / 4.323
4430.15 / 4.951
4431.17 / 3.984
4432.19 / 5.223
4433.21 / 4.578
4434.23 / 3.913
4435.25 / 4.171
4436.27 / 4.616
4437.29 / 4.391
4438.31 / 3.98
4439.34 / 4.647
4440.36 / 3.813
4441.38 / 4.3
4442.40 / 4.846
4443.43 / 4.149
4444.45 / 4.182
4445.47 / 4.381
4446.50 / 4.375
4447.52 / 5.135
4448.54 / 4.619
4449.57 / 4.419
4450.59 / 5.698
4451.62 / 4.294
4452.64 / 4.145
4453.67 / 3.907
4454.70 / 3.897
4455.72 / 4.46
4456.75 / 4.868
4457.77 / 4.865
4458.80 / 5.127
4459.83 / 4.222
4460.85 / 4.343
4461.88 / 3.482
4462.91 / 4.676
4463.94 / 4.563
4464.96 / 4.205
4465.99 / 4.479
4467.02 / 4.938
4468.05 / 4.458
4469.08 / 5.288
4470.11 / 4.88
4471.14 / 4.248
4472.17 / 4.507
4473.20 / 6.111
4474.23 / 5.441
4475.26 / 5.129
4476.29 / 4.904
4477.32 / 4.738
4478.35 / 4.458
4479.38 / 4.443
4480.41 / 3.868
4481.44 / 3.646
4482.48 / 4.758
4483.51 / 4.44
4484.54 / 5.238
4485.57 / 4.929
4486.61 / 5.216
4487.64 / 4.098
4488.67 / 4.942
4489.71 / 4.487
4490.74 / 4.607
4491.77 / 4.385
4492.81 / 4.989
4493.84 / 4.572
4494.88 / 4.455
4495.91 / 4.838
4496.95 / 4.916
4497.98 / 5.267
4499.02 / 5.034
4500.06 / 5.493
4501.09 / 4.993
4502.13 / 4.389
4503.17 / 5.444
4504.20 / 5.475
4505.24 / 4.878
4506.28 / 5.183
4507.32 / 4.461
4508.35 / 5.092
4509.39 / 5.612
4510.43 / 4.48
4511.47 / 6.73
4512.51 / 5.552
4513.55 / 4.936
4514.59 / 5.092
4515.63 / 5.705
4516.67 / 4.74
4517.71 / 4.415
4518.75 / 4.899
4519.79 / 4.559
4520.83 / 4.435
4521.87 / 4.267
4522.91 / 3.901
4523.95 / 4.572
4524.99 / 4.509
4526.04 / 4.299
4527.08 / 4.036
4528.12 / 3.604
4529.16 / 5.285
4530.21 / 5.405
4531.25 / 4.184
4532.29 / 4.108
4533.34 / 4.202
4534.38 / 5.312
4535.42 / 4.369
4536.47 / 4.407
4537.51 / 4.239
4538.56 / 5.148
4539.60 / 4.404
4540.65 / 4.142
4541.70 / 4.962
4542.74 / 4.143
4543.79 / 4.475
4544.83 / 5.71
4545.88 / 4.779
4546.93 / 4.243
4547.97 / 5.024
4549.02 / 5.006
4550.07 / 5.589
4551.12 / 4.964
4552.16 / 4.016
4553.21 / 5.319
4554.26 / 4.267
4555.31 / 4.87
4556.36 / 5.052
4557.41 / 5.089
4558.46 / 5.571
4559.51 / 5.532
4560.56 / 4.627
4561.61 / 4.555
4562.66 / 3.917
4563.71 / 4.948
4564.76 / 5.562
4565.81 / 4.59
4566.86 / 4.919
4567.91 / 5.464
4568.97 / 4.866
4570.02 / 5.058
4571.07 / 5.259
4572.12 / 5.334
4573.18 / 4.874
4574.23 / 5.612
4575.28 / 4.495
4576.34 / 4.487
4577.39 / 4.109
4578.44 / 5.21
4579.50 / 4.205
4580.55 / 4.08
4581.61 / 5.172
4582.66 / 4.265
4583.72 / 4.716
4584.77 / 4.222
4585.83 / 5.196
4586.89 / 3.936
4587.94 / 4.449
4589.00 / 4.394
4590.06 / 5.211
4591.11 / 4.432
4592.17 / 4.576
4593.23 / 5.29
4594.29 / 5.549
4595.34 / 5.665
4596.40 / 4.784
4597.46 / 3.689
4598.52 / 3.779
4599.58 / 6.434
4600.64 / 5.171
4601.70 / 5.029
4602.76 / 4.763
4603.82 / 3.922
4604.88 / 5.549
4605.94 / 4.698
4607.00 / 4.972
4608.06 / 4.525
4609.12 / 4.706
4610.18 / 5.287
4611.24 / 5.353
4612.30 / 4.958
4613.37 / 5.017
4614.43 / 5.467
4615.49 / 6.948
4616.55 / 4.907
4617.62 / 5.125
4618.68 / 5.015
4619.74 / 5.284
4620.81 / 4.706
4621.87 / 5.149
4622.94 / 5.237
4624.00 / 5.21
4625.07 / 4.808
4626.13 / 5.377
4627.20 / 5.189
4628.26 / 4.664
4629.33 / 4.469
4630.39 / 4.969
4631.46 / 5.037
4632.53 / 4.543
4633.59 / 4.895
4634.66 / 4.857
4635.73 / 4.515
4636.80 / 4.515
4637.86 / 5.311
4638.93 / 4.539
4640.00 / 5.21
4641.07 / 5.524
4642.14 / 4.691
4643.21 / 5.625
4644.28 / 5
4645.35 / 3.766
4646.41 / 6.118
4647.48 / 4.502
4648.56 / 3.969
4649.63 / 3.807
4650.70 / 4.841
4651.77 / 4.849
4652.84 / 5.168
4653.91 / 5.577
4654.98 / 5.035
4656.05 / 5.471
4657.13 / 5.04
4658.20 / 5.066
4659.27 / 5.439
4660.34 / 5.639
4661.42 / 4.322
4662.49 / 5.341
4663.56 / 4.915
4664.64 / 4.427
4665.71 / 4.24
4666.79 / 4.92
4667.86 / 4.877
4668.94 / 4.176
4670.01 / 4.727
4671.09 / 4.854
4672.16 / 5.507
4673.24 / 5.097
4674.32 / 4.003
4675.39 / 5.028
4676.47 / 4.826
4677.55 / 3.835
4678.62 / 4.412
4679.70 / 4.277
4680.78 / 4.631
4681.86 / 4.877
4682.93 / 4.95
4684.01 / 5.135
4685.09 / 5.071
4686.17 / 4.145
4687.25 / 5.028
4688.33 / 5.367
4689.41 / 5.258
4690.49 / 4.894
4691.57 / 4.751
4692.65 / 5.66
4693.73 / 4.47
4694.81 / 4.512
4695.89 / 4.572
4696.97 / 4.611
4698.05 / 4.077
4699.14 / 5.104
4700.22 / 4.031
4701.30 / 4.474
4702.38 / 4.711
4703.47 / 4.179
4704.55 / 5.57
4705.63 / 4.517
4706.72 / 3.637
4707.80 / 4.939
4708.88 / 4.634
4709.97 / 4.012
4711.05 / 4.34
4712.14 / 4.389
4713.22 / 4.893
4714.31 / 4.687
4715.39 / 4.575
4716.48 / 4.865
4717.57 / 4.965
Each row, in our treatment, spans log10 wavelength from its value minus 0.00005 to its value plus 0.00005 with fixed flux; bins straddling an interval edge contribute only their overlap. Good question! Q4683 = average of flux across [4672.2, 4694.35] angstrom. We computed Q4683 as 4.8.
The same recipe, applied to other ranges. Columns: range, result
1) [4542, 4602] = 4.84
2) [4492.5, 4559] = 4.81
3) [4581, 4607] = 4.79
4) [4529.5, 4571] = 4.8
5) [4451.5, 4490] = 4.6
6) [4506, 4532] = 4.79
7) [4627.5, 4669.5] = 4.87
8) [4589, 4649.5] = 4.96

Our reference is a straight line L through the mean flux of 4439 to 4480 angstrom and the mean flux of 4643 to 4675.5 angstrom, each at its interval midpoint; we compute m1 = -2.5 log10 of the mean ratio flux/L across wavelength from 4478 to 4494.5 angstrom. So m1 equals 0.01 mag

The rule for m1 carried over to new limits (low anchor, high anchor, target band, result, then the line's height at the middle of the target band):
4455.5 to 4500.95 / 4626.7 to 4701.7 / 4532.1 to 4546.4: 0.03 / 4.74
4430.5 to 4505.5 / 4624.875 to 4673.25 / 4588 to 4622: -0.04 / 4.83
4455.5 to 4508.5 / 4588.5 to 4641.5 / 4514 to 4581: 0.03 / 4.86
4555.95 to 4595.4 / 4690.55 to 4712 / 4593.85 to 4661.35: -0.06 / 4.73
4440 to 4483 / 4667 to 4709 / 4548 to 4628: -0.07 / 4.64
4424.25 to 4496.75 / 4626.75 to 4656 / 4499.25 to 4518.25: -0.11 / 4.65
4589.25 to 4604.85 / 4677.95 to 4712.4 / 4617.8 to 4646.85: -0.04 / 4.81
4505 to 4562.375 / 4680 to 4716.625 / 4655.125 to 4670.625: -0.04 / 4.71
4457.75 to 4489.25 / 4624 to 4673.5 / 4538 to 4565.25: -0.02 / 4.77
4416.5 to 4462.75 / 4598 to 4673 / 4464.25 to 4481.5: -0.04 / 4.54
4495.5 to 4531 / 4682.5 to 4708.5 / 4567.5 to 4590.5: 0.02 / 4.83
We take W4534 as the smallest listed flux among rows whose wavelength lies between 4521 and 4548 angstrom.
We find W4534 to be 3.604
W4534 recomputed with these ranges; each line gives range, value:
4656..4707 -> 3.637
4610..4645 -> 4.469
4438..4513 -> 3.482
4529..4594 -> 3.917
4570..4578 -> 4.109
